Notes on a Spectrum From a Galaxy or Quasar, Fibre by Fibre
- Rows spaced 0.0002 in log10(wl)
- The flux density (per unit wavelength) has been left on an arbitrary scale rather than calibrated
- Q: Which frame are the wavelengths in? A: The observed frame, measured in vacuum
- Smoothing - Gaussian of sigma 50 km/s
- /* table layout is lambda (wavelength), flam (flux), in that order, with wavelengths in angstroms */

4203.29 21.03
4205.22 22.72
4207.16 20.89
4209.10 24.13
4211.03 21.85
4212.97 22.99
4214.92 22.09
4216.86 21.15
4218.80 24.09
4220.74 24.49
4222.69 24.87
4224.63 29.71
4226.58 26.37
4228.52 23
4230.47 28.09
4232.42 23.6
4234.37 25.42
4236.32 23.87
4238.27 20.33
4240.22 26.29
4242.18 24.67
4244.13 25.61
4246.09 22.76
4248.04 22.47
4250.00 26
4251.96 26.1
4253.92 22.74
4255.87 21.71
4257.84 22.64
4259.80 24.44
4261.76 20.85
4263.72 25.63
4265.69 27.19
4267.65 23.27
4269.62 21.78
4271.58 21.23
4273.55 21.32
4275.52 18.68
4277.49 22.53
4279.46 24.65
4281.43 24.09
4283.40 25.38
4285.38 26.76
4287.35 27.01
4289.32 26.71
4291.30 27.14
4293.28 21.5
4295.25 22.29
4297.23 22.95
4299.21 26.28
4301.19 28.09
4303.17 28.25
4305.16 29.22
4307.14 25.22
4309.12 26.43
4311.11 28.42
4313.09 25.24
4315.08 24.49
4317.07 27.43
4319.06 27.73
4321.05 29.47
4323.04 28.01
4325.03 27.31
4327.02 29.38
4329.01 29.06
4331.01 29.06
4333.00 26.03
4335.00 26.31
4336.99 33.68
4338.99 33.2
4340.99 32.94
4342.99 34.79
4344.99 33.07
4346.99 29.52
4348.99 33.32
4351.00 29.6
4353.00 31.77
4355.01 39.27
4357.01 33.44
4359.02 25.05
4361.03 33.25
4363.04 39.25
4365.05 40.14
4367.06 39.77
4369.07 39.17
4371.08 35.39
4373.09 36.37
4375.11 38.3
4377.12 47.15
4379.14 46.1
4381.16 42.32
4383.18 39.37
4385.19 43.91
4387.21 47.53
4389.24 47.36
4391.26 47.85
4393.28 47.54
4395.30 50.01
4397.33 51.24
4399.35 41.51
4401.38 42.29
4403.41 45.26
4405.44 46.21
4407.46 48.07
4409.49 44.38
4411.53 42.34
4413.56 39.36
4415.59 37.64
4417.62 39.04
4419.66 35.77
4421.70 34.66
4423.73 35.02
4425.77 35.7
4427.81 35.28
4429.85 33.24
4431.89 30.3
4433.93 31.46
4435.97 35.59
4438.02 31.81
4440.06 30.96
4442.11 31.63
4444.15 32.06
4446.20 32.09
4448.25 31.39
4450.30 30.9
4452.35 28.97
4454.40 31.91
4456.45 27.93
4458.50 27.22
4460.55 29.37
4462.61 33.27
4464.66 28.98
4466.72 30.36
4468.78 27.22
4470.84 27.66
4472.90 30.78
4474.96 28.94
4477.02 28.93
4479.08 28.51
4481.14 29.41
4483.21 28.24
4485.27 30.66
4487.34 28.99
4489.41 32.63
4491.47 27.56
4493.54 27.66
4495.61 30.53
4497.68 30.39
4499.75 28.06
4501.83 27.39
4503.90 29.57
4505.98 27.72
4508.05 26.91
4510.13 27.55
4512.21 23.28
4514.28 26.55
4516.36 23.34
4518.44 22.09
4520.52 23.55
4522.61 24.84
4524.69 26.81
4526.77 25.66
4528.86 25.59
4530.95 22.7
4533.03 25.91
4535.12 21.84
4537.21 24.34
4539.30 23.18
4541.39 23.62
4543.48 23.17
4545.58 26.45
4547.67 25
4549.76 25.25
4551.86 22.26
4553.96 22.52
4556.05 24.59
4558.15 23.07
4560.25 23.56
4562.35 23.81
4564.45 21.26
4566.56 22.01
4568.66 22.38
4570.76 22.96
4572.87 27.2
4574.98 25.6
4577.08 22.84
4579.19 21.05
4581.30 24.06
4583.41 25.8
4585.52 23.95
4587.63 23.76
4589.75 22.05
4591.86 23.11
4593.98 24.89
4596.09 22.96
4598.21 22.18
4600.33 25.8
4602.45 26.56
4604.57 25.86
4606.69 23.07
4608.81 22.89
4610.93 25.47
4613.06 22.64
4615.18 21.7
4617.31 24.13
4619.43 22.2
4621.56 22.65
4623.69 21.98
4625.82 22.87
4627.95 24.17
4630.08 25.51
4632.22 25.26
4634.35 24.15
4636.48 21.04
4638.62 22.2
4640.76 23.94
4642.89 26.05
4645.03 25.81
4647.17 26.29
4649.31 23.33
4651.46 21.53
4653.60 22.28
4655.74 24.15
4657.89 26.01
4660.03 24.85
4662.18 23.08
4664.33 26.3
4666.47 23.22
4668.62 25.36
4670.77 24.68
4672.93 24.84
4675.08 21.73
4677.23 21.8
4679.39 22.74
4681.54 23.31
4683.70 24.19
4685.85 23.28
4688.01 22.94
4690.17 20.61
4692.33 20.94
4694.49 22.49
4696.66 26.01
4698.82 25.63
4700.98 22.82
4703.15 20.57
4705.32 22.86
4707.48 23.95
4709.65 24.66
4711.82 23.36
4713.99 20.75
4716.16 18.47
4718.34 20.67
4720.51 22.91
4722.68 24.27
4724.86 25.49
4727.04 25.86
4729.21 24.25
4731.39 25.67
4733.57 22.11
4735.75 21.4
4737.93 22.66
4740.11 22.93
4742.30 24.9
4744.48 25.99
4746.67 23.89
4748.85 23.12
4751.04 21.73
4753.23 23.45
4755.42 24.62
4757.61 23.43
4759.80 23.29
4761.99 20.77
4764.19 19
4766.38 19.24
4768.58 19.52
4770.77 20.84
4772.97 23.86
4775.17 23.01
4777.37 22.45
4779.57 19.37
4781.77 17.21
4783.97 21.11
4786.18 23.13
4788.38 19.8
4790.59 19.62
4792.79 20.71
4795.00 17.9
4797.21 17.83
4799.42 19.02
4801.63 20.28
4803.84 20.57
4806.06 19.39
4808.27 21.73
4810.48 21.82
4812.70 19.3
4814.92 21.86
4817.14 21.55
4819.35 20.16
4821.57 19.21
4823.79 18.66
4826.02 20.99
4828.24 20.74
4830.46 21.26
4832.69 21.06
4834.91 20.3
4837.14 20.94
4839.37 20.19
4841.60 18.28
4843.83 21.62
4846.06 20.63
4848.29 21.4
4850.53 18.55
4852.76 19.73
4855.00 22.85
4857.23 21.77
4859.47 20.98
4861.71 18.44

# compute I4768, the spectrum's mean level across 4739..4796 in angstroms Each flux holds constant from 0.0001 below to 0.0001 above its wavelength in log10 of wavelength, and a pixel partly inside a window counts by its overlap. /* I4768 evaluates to 21.7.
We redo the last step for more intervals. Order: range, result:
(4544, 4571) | 23.5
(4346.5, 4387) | 37.4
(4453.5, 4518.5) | 28.5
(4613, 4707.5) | 23.5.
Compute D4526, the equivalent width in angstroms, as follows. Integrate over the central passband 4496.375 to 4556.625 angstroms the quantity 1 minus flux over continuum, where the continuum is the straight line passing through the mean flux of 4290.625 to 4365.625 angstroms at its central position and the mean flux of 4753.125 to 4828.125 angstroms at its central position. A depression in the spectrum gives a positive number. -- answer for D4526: 1.1 angstroms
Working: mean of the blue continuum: 29.4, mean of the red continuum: 20.7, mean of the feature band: 25.2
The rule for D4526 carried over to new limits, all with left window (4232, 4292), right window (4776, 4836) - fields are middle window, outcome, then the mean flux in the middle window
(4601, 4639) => -3.7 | 23.6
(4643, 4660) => -2.4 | 24.3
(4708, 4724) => -1.1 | 22.3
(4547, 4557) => -0.9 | 23.9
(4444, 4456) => -4.4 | 31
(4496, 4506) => -2.9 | 28.8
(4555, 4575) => -1.5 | 23.5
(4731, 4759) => -3.8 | 23.5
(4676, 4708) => -2.9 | 22.9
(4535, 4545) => -0.7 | 23.5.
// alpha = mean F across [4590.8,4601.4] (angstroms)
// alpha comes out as 23.8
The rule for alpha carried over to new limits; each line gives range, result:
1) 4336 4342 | 33.3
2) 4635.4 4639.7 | 21.6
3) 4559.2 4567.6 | 22.6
